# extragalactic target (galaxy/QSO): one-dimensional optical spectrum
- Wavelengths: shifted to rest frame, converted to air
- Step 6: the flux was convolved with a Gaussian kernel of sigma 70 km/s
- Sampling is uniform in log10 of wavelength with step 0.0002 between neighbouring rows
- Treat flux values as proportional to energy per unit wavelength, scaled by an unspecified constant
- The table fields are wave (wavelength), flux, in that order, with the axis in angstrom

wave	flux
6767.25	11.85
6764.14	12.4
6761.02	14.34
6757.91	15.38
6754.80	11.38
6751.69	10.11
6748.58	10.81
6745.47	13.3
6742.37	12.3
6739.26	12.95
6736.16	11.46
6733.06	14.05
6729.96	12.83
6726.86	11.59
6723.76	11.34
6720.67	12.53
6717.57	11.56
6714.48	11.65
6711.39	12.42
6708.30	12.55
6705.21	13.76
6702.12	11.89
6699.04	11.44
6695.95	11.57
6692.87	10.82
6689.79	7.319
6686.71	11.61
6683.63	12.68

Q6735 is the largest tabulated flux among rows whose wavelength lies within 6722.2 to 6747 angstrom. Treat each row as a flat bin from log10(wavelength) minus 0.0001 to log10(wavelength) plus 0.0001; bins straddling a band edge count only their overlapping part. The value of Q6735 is 14.05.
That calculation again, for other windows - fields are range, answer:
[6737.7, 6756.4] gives 13.3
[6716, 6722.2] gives 12.53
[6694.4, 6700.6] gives 11.57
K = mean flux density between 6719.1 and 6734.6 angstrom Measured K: 12.5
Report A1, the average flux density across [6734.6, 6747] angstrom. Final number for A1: 12.5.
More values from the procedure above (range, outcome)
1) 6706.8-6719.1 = 12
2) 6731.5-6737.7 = 12.8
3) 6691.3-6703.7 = 11.4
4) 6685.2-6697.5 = 10.3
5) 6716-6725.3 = 11.8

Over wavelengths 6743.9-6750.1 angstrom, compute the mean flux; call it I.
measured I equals 12.1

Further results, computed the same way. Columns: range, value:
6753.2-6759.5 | 13.4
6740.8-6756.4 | 11.6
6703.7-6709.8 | 13.2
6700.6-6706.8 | 12.8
